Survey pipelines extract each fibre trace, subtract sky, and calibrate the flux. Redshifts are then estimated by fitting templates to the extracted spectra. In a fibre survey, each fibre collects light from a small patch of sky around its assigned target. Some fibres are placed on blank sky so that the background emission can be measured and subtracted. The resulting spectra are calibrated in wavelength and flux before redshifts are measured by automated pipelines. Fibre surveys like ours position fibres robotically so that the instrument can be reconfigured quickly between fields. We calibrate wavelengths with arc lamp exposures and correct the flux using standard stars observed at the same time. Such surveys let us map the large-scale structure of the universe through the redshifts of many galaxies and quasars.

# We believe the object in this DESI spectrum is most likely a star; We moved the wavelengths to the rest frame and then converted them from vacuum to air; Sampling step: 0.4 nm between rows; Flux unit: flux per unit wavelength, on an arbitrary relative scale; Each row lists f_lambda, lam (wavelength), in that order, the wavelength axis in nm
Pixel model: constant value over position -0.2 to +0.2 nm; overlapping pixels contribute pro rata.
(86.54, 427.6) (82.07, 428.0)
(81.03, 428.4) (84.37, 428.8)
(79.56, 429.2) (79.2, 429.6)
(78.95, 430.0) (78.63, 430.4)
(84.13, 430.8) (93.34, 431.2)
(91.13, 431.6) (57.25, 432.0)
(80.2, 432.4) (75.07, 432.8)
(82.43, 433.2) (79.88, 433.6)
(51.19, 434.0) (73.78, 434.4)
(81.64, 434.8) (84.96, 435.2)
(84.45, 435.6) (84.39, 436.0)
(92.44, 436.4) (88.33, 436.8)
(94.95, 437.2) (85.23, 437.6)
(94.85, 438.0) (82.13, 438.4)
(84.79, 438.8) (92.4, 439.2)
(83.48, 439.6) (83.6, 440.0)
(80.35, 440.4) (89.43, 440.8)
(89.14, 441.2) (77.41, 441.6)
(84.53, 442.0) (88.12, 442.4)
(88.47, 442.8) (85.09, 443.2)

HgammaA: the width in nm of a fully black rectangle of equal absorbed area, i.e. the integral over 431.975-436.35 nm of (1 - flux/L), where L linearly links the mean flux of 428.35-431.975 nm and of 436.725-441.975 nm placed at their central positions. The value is 0.36 nm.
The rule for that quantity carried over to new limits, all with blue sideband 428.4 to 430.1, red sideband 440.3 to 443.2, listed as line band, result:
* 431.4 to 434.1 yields 0.240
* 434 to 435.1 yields 0.122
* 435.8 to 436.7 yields -0.054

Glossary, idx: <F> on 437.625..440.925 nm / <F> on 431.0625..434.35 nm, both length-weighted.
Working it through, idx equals 1.1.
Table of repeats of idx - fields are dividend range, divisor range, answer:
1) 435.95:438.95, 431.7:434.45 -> 1.23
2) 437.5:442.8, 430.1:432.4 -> 1.06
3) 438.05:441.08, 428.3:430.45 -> 1.07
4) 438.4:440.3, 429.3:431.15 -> 1.05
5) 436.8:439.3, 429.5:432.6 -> 1.11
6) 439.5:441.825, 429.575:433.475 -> 1.05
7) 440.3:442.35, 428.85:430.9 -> 1.06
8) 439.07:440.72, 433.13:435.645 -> 1.12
